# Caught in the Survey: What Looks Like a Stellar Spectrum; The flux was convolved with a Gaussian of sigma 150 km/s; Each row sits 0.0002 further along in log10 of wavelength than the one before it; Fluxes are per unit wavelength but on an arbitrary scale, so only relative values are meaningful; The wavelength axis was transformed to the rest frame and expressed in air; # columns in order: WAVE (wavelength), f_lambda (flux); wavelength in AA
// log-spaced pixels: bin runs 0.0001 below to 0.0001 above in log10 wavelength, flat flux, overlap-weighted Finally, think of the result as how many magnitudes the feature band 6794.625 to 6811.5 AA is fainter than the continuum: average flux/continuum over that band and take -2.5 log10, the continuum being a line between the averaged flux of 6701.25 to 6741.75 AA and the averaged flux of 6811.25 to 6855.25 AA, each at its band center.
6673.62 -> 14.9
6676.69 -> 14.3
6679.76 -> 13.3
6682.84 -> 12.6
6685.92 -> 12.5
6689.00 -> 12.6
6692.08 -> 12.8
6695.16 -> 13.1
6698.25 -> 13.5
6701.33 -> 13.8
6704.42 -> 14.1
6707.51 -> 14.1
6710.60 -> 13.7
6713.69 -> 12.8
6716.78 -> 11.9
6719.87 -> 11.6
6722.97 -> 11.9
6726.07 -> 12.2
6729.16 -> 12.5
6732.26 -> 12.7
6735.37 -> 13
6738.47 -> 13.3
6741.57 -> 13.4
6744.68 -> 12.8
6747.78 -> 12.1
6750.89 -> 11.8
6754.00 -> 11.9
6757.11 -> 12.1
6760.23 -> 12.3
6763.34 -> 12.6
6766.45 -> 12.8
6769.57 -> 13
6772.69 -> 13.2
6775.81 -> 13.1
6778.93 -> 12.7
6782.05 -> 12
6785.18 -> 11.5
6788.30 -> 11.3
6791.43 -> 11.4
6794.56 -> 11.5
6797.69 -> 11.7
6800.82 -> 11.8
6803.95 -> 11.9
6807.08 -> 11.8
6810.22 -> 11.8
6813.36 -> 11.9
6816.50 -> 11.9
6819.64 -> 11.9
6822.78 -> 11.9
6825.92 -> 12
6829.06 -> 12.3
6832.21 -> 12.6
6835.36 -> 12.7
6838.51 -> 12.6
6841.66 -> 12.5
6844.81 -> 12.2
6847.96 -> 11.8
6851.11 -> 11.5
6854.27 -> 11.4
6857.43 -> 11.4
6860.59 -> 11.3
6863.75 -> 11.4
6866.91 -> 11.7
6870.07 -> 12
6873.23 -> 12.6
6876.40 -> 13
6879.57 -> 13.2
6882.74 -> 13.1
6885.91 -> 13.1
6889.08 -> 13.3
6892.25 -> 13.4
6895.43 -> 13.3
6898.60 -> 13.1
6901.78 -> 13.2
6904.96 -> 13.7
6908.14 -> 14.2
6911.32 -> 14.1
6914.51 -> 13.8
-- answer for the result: 0.05 mag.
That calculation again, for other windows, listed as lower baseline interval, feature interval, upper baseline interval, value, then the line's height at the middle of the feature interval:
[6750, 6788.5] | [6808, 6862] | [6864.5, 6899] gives 0.06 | 12.7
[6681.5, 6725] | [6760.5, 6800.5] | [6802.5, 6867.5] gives 0.01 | 12.3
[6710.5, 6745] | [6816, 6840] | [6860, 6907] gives 0.04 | 12.7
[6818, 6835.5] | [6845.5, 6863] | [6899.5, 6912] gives 0.11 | 12.7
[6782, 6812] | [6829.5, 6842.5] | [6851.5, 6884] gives -0.06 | 11.9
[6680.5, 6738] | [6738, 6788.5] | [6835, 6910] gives 0.03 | 12.8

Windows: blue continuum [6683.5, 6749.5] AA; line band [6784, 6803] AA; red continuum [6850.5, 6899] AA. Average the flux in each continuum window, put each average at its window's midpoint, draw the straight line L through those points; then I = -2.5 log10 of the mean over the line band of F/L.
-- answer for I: 0.10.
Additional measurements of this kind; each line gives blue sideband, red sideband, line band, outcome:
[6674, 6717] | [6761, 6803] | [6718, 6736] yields 0.054 mag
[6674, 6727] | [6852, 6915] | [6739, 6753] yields 0.035 mag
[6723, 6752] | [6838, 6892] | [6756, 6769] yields 0.004 mag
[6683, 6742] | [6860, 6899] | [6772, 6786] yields 0.026 mag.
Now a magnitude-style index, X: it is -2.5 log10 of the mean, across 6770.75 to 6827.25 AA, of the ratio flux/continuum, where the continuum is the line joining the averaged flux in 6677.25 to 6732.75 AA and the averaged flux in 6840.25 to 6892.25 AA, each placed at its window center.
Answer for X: 0.050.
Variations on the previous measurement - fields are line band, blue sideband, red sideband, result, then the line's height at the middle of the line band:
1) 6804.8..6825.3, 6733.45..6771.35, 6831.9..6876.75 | 0.032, 12.2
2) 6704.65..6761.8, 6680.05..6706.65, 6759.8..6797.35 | 0.012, 12.7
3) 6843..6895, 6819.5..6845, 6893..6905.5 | 0.049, 12.9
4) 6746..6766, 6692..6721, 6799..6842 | 0.046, 12.7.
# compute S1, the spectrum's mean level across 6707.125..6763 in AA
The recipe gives 12.5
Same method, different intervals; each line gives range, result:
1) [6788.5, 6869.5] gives 11.9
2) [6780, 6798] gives 11.6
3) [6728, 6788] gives 12.5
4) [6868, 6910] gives 13.2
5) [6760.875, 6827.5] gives 12.1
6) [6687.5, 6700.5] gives 13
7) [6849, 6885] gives 12.1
